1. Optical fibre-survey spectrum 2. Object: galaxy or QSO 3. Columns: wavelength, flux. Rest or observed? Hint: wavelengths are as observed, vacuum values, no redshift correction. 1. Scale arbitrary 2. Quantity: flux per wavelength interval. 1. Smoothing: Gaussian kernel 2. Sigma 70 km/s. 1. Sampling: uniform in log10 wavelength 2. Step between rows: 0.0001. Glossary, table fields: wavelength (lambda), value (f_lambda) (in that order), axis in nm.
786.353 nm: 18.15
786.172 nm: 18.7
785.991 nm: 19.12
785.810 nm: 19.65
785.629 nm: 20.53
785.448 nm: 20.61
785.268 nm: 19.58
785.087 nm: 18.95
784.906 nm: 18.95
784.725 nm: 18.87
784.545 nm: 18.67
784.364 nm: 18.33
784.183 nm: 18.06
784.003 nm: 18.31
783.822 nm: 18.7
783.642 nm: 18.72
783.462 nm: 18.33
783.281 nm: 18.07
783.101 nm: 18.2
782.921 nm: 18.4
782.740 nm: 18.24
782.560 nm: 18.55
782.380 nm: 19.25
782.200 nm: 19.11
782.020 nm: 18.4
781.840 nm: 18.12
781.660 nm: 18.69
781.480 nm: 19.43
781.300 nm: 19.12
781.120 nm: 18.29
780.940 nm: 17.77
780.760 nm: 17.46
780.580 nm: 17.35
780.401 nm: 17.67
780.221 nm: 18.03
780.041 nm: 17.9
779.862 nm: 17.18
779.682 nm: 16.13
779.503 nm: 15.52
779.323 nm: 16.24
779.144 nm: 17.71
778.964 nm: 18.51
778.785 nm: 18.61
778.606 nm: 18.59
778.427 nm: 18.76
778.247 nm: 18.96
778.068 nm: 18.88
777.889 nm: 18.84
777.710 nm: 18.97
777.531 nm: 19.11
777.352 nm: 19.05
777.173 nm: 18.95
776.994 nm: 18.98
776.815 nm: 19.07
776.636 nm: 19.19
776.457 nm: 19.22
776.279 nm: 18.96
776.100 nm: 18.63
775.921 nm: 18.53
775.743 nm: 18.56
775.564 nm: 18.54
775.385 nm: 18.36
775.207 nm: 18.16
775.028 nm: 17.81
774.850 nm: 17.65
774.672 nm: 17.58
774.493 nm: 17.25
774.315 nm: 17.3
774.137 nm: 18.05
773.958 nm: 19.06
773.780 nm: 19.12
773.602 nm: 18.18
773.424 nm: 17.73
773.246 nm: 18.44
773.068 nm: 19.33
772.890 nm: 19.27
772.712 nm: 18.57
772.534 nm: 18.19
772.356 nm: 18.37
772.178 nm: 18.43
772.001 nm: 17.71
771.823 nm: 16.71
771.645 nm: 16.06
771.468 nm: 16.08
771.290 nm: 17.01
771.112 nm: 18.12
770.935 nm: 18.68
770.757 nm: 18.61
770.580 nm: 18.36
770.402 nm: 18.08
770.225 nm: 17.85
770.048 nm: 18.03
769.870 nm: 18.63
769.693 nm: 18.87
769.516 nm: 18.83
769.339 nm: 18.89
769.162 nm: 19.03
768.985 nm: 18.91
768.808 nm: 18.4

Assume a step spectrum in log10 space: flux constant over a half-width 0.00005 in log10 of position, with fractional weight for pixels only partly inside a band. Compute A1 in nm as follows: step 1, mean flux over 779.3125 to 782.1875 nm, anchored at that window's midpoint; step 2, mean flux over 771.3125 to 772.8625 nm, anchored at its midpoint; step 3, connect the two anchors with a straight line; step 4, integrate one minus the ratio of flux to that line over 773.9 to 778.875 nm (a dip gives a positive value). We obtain -0.25 nm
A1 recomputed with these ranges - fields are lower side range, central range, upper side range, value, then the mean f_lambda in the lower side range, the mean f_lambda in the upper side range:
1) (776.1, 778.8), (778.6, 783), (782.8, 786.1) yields 0.213 nm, 18.9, 18.9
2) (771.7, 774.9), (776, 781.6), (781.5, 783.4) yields 0.025 nm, 18.1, 18.5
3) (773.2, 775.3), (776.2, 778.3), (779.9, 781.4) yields -0.121 nm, 18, 17.9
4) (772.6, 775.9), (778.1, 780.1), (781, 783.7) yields 0.085 nm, 18.3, 18.6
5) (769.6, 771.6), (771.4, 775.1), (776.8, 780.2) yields 0.020 nm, 18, 18.2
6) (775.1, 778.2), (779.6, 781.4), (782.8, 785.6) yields 0.103 nm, 18.8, 18.8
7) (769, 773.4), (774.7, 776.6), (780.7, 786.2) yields -0.005 nm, 18.2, 18.8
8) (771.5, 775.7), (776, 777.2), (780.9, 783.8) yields -0.050 nm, 18.1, 18.6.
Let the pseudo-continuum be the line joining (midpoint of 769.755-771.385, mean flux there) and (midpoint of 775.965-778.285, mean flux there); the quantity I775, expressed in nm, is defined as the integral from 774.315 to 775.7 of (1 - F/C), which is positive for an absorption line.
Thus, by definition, 0.06 nm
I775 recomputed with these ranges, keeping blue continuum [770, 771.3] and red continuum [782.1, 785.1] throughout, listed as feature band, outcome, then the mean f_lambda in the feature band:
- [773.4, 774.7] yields 0.01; 18.1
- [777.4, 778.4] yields -0.03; 18.9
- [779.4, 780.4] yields 0.08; 17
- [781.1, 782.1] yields -0.01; 18.7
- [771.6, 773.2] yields 0.01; 18.1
